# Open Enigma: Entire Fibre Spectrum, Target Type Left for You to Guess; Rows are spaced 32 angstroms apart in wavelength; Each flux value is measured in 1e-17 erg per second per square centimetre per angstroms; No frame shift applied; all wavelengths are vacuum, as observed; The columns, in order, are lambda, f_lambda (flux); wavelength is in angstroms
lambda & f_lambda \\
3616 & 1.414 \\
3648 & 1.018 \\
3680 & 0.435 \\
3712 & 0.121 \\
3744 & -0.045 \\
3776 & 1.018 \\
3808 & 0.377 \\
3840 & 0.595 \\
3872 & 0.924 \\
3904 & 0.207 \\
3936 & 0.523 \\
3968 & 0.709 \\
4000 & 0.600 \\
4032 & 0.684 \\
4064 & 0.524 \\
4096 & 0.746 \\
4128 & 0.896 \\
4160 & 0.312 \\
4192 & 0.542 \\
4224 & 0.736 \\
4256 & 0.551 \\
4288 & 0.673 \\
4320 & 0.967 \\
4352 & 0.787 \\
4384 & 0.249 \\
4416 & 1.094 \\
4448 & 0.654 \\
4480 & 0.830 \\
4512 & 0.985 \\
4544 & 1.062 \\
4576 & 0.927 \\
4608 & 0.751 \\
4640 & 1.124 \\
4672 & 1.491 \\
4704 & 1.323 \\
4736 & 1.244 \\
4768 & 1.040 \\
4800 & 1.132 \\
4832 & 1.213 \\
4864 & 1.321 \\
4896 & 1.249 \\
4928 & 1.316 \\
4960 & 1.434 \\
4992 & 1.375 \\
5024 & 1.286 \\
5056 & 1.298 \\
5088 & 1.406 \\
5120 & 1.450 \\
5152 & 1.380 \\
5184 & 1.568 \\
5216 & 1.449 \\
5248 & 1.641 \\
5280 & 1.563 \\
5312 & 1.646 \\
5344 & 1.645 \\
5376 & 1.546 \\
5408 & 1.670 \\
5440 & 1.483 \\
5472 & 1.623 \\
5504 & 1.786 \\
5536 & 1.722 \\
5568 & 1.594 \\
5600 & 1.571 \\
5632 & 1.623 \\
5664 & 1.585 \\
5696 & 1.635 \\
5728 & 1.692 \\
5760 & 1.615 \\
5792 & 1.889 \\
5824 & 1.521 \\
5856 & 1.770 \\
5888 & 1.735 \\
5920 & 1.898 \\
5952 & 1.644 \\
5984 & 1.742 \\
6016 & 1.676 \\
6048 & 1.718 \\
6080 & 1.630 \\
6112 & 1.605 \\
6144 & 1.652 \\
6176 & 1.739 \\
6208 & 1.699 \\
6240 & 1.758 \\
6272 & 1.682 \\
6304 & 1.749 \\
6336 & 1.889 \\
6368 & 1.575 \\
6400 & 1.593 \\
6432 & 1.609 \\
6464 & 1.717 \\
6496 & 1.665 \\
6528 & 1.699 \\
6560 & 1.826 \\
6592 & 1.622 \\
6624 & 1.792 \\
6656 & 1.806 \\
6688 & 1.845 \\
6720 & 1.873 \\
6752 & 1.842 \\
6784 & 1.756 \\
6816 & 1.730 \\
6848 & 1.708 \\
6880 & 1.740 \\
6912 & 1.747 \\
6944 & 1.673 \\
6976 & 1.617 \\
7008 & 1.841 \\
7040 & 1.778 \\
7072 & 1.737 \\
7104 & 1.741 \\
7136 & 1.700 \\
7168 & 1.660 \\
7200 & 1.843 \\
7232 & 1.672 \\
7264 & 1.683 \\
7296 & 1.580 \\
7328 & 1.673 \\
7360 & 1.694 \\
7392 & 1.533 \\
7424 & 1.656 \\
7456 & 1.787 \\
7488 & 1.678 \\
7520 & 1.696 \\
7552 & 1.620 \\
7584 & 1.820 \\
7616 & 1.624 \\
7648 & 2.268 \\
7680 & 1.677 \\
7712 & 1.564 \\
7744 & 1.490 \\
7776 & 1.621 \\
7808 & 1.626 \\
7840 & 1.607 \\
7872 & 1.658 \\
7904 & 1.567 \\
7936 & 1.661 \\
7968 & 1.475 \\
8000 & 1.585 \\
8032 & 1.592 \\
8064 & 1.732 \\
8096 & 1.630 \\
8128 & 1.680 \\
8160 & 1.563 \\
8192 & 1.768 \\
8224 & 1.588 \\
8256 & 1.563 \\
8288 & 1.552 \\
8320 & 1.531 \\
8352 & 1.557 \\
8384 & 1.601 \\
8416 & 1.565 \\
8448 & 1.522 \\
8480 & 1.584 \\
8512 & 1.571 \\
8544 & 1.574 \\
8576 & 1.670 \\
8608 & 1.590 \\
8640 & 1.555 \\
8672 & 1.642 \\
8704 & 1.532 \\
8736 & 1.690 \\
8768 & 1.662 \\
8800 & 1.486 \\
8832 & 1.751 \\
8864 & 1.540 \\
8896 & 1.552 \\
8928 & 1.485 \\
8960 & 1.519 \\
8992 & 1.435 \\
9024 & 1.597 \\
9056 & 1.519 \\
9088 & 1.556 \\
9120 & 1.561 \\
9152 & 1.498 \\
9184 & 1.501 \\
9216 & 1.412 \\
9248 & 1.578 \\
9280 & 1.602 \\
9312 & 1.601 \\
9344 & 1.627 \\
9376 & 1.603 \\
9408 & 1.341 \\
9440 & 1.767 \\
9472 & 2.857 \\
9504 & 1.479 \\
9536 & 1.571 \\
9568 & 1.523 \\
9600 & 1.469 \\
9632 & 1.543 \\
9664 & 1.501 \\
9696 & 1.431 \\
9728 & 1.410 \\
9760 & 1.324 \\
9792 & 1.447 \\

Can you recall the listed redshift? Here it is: 0.163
